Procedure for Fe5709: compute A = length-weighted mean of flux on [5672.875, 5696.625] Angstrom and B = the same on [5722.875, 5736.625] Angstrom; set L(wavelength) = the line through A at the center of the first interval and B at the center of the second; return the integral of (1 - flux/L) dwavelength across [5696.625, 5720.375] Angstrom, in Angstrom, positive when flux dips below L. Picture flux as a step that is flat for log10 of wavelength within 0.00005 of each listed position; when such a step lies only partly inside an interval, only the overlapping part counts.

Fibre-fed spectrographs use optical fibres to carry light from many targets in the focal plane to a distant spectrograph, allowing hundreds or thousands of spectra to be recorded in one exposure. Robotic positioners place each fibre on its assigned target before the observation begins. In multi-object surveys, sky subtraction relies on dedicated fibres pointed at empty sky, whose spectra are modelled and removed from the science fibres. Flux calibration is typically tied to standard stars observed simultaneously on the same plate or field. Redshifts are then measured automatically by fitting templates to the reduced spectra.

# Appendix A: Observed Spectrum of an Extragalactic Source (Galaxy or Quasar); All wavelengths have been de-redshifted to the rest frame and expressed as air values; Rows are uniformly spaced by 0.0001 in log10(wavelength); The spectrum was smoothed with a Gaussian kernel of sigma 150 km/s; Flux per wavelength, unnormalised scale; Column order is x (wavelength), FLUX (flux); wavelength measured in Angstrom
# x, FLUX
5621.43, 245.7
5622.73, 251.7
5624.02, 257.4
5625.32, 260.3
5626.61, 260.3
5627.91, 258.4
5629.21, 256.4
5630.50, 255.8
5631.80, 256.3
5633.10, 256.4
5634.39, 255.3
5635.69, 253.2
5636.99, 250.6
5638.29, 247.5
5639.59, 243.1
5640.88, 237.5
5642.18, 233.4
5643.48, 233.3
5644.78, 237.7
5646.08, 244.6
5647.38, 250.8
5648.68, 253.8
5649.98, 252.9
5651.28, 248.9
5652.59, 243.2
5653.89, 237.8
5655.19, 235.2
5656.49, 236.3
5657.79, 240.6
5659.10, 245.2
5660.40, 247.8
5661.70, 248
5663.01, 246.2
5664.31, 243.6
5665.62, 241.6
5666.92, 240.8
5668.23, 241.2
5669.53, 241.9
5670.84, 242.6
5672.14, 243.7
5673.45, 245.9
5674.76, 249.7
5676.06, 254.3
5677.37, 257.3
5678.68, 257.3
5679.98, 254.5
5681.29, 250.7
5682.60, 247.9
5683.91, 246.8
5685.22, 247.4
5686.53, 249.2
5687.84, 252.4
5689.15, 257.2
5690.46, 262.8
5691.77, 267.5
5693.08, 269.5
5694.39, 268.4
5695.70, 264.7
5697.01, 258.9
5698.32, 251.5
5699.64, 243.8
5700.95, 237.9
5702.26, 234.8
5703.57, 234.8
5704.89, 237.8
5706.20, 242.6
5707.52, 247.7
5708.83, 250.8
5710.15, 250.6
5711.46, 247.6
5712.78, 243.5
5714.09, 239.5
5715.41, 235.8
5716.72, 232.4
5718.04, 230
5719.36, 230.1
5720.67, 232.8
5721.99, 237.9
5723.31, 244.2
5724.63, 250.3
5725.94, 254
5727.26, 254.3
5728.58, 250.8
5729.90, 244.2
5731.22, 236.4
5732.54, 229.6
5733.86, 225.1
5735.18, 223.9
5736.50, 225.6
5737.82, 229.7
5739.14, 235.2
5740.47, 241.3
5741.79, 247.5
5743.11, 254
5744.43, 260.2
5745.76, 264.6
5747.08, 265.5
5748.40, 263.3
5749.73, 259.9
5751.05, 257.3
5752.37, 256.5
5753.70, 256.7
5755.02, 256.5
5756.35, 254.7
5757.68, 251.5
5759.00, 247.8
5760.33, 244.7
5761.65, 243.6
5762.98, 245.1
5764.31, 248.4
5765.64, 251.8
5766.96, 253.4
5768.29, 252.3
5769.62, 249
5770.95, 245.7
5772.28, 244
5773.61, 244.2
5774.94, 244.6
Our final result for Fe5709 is 0.6 Angstrom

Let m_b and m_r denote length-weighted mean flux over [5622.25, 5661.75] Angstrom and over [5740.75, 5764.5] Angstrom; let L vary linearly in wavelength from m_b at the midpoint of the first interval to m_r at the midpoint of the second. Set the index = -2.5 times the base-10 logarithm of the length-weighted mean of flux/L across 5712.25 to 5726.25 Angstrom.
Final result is 0.06 mag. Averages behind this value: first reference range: 248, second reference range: 254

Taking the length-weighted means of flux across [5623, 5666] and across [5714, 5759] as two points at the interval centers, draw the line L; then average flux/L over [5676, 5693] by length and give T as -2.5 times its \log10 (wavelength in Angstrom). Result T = -0.04 mag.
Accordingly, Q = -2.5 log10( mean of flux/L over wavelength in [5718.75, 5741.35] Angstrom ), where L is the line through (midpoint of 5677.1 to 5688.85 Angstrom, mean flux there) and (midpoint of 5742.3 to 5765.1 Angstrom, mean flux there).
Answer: 0.07 mag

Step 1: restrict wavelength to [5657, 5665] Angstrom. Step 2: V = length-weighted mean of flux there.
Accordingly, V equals 245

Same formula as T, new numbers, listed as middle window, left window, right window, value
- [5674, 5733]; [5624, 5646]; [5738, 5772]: 0.01 mag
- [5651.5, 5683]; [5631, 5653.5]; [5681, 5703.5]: 0.02 mag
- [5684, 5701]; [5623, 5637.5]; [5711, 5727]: -0.05 mag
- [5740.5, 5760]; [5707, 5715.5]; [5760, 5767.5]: -0.04 mag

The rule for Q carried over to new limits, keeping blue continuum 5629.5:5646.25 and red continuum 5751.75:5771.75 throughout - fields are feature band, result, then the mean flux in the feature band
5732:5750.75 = 0.02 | 245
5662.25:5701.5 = -0.01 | 251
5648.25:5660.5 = 0.02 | 244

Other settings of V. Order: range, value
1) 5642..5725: 246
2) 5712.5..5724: 236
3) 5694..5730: 245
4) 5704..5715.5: 244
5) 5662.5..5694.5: 251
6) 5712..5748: 242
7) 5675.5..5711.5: 252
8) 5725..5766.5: 248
